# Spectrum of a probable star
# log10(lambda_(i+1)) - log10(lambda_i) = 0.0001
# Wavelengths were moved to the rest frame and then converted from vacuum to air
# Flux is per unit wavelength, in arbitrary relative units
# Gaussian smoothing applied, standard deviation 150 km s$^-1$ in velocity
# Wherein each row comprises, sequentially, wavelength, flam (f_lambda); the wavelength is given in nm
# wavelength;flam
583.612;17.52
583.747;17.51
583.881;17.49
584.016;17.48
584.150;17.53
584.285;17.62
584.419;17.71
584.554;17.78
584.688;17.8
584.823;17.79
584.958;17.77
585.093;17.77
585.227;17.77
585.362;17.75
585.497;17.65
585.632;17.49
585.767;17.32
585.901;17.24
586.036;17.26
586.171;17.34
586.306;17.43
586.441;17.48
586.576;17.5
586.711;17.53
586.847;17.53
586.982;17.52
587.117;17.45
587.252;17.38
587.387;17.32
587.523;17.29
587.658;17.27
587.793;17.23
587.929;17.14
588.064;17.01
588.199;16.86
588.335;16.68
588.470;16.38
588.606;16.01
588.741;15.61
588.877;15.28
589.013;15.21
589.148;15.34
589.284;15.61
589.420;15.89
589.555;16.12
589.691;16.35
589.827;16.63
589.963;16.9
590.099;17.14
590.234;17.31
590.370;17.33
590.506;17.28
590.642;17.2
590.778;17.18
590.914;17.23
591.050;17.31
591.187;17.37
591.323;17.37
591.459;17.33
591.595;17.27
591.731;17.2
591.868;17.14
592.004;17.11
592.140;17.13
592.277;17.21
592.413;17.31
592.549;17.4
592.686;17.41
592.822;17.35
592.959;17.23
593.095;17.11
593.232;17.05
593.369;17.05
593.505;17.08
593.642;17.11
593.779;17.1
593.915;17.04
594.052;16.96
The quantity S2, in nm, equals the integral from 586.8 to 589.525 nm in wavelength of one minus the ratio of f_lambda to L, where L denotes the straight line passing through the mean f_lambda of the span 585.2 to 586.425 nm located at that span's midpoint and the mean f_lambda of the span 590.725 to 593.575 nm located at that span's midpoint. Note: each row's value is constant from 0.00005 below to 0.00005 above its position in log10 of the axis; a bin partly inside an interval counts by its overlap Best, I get 0.124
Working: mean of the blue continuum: 17.5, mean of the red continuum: 17.2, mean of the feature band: 16.6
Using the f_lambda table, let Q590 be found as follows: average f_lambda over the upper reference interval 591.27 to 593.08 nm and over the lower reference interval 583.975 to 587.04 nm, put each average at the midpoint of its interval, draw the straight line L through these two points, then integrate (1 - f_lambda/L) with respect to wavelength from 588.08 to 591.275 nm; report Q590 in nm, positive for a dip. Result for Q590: 0.153 nm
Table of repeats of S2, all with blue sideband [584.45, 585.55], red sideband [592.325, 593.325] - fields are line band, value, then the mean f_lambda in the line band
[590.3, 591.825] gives 0.008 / 17.3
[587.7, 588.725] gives 0.049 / 16.7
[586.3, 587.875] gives 0.019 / 17.4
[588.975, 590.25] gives 0.090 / 16.2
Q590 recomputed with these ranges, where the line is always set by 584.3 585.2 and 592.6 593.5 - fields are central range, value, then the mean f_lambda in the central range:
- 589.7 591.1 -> 0.02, 17.1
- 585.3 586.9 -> 0.02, 17.5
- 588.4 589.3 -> 0.10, 15.6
